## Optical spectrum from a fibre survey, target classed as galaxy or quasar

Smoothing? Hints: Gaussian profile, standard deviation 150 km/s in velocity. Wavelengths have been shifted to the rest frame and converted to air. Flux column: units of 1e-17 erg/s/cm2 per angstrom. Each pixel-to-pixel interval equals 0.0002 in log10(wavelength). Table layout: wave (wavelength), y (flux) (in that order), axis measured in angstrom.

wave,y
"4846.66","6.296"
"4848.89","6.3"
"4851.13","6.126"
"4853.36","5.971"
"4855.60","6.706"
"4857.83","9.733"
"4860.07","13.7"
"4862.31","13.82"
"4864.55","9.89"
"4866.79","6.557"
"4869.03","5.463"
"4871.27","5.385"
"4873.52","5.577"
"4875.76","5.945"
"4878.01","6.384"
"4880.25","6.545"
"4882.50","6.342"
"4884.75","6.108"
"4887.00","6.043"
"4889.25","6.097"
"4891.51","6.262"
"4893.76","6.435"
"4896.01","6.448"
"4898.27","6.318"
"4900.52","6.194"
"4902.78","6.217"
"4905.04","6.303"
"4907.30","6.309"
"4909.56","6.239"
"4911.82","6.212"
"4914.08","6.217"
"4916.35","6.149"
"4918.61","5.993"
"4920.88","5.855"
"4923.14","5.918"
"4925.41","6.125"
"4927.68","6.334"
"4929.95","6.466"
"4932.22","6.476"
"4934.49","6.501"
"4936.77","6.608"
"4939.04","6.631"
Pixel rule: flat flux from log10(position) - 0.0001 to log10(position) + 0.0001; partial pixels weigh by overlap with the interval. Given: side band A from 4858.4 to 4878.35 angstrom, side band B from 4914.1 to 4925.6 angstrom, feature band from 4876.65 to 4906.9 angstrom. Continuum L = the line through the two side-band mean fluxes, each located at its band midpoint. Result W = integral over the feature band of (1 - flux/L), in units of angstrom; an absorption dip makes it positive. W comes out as 3.8 angstrom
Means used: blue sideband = 8.19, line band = 6.28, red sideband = 6.02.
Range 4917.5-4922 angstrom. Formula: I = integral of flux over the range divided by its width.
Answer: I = 5.92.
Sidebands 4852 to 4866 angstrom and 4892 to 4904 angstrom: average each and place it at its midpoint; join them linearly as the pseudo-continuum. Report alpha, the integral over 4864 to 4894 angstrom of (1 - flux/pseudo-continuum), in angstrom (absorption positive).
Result 6.3 angstrom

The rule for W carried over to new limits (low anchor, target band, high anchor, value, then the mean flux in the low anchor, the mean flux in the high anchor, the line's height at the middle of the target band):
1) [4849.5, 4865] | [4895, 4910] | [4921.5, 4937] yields 2.3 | 9.3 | 6.31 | 7.42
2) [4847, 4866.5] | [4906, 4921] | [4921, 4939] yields 1.6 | 8.82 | 6.34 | 6.9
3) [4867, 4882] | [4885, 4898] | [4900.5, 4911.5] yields -0.3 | 5.95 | 6.25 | 6.11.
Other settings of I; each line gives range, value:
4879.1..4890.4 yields 6.23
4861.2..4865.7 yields 11.8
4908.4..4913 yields 6.23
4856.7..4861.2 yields 11.7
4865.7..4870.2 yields 6.01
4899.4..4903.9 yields 6.2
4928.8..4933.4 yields 6.47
